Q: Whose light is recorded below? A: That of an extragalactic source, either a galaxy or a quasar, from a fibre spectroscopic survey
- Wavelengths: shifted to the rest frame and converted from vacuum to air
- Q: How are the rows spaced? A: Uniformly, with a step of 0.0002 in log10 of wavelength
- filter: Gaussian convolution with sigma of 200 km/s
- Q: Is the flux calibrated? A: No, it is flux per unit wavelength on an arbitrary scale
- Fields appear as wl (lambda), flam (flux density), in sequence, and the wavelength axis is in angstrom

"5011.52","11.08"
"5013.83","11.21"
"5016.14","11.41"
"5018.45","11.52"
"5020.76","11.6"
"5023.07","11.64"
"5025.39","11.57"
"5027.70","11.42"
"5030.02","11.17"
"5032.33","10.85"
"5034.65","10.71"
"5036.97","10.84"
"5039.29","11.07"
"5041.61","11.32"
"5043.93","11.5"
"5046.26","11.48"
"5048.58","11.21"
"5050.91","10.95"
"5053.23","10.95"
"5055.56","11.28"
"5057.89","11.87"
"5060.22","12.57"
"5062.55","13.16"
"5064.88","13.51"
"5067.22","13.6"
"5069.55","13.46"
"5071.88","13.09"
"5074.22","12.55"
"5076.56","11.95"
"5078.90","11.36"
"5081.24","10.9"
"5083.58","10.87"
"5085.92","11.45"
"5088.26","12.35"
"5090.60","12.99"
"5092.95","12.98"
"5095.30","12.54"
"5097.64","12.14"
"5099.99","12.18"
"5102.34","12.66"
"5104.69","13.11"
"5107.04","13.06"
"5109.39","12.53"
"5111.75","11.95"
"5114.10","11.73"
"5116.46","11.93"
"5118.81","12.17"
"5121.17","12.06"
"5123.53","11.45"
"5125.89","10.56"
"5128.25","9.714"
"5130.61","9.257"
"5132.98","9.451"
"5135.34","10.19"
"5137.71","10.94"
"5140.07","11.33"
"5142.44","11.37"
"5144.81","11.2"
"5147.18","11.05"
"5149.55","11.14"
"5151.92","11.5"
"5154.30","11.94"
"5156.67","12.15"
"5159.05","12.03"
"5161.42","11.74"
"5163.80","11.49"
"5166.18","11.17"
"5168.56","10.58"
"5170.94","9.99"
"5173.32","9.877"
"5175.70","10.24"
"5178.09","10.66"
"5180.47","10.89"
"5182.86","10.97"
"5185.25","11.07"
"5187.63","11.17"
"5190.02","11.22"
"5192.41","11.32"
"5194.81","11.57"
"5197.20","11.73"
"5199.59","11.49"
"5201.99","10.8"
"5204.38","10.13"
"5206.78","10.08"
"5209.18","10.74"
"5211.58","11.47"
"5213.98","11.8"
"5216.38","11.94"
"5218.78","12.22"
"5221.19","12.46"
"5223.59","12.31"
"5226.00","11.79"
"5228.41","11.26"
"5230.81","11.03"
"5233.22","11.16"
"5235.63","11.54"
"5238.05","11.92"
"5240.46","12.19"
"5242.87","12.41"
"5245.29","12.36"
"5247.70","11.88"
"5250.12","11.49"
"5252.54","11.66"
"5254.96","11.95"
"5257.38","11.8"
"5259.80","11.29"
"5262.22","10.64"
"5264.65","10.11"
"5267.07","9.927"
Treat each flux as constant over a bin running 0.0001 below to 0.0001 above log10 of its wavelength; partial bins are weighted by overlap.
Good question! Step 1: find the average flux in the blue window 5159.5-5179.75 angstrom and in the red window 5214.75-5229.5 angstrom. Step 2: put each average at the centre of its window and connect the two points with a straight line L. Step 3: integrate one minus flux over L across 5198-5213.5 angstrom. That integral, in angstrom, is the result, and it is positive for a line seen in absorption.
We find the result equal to 1.01 angstrom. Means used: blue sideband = 10.8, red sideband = 12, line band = 10.9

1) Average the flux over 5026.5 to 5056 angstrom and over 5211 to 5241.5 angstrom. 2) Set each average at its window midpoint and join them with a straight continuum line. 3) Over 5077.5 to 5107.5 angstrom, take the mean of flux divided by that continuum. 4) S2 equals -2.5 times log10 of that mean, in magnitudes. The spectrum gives -0.08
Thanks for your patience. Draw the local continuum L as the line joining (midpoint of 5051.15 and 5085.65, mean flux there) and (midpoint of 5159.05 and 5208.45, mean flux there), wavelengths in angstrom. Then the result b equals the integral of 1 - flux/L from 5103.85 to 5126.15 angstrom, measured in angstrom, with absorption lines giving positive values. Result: -0.82 angstrom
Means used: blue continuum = 12.2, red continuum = 10.9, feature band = 12.1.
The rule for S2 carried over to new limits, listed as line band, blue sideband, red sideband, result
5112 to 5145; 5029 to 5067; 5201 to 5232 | 0.05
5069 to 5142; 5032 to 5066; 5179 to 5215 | -0.03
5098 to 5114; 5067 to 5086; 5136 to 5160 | -0.06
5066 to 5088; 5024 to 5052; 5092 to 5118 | -0.02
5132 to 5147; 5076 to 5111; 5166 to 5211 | 0.07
